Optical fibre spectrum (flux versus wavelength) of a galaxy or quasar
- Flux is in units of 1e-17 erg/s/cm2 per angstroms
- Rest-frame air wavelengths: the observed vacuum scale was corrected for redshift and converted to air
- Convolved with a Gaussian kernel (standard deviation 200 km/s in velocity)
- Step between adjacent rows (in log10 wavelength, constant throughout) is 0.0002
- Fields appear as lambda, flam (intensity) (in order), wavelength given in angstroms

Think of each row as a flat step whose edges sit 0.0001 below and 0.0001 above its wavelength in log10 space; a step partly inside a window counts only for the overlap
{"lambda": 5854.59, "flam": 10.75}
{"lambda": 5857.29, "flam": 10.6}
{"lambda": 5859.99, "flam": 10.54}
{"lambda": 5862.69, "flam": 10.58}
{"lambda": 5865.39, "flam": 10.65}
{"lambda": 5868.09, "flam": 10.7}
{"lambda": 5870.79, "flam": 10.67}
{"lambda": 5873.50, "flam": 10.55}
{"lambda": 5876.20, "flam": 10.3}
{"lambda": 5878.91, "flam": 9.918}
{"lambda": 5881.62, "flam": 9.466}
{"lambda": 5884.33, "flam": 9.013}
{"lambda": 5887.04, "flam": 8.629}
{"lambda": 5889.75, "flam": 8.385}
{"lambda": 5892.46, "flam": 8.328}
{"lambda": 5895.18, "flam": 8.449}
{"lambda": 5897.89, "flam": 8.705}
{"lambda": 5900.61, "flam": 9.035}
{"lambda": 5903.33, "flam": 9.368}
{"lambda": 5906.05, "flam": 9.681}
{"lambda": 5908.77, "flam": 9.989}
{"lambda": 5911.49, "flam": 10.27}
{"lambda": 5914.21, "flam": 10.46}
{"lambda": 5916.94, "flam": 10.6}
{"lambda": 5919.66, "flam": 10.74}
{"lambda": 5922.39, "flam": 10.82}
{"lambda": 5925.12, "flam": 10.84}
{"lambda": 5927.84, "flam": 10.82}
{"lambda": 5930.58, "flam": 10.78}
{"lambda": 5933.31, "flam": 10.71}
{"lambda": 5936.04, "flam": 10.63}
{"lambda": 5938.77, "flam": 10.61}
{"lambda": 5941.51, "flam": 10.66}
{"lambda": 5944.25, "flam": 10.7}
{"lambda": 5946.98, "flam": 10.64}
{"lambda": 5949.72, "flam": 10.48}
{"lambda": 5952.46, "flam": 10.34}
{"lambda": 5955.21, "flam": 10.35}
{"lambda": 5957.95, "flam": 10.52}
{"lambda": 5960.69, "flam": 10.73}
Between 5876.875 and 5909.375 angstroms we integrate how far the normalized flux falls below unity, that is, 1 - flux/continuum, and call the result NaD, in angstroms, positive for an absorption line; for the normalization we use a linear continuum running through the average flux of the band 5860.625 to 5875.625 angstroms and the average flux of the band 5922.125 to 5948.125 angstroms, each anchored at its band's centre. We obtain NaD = 4.8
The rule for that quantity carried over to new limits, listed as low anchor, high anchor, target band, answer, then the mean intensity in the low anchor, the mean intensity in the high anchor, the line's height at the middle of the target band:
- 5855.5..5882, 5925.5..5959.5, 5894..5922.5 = 1.99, 10.4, 10.6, 10.5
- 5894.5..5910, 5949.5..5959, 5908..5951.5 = -3.40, 9.23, 10.4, 9.85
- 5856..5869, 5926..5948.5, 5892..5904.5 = 2.17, 10.6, 10.7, 10.7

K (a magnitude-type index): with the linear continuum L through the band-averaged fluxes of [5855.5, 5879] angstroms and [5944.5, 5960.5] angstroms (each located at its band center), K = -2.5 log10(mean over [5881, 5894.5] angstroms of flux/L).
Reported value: 0.206 mag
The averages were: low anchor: 10.5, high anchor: 10.5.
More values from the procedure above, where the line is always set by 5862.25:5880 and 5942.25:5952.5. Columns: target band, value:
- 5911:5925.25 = -0.01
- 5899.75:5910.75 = 0.10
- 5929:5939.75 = -0.01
